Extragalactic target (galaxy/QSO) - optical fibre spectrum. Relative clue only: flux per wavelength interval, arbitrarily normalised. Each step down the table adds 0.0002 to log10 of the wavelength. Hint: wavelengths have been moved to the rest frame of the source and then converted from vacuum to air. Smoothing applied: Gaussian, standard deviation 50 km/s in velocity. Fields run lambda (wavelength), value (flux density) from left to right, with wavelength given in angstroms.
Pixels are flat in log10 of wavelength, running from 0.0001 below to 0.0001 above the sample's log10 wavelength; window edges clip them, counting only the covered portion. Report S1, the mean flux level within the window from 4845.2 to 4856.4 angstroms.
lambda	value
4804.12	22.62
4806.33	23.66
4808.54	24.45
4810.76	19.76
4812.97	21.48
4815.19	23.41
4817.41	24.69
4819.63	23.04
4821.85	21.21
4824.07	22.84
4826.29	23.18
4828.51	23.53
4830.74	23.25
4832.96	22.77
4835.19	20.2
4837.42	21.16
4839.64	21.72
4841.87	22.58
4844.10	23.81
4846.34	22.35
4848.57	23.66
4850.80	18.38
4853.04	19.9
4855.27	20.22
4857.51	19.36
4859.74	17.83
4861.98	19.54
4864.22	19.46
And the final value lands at 20.9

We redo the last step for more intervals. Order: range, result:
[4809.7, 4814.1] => 20.7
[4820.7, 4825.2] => 22.1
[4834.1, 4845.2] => 21.9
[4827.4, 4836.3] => 22.4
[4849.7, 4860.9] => 19.1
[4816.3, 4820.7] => 23.9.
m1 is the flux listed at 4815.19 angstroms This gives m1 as 23.41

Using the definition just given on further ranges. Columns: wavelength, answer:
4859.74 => 17.83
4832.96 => 22.77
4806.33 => 23.66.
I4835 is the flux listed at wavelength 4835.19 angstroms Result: 20.2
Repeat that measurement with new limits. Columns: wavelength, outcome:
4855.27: 20.22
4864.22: 19.46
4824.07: 22.84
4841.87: 22.58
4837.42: 21.16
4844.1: 23.81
